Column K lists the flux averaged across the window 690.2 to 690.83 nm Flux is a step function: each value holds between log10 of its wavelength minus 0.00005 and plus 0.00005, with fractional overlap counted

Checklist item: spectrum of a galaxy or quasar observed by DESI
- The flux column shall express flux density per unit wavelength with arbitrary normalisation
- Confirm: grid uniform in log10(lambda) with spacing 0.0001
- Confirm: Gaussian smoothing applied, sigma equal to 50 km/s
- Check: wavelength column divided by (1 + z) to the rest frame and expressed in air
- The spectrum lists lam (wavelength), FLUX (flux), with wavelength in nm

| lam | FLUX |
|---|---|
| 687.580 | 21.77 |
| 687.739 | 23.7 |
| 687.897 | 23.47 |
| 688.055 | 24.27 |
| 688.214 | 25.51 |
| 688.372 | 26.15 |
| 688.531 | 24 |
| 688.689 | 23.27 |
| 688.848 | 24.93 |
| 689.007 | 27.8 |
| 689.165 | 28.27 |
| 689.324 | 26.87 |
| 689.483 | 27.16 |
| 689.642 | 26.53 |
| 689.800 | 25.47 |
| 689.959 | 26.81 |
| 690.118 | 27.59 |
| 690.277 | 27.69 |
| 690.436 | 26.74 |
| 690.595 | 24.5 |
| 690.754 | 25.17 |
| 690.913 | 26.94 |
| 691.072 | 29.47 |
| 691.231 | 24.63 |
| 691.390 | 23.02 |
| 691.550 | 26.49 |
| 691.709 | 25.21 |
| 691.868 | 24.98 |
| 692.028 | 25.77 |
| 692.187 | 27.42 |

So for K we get 26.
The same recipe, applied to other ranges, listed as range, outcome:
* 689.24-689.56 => 27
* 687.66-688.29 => 24.2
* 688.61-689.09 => 25.4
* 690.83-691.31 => 27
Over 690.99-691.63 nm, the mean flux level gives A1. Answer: 25.9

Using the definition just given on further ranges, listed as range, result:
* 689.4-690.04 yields 26.5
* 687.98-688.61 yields 25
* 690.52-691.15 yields 26.5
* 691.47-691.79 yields 25.9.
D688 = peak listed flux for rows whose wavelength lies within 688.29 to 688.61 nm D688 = 26.15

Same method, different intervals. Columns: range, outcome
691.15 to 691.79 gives 26.49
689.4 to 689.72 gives 27.16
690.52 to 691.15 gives 29.47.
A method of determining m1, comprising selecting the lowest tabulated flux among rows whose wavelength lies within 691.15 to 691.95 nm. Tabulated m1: 23.02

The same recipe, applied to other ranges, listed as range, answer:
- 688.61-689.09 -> 23.27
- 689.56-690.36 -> 25.47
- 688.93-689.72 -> 26.53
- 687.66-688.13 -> 23.47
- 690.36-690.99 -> 24.5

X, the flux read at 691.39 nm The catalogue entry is 23.02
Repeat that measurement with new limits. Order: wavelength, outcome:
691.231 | 24.63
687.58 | 21.77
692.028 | 25.77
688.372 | 26.15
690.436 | 26.74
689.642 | 26.53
